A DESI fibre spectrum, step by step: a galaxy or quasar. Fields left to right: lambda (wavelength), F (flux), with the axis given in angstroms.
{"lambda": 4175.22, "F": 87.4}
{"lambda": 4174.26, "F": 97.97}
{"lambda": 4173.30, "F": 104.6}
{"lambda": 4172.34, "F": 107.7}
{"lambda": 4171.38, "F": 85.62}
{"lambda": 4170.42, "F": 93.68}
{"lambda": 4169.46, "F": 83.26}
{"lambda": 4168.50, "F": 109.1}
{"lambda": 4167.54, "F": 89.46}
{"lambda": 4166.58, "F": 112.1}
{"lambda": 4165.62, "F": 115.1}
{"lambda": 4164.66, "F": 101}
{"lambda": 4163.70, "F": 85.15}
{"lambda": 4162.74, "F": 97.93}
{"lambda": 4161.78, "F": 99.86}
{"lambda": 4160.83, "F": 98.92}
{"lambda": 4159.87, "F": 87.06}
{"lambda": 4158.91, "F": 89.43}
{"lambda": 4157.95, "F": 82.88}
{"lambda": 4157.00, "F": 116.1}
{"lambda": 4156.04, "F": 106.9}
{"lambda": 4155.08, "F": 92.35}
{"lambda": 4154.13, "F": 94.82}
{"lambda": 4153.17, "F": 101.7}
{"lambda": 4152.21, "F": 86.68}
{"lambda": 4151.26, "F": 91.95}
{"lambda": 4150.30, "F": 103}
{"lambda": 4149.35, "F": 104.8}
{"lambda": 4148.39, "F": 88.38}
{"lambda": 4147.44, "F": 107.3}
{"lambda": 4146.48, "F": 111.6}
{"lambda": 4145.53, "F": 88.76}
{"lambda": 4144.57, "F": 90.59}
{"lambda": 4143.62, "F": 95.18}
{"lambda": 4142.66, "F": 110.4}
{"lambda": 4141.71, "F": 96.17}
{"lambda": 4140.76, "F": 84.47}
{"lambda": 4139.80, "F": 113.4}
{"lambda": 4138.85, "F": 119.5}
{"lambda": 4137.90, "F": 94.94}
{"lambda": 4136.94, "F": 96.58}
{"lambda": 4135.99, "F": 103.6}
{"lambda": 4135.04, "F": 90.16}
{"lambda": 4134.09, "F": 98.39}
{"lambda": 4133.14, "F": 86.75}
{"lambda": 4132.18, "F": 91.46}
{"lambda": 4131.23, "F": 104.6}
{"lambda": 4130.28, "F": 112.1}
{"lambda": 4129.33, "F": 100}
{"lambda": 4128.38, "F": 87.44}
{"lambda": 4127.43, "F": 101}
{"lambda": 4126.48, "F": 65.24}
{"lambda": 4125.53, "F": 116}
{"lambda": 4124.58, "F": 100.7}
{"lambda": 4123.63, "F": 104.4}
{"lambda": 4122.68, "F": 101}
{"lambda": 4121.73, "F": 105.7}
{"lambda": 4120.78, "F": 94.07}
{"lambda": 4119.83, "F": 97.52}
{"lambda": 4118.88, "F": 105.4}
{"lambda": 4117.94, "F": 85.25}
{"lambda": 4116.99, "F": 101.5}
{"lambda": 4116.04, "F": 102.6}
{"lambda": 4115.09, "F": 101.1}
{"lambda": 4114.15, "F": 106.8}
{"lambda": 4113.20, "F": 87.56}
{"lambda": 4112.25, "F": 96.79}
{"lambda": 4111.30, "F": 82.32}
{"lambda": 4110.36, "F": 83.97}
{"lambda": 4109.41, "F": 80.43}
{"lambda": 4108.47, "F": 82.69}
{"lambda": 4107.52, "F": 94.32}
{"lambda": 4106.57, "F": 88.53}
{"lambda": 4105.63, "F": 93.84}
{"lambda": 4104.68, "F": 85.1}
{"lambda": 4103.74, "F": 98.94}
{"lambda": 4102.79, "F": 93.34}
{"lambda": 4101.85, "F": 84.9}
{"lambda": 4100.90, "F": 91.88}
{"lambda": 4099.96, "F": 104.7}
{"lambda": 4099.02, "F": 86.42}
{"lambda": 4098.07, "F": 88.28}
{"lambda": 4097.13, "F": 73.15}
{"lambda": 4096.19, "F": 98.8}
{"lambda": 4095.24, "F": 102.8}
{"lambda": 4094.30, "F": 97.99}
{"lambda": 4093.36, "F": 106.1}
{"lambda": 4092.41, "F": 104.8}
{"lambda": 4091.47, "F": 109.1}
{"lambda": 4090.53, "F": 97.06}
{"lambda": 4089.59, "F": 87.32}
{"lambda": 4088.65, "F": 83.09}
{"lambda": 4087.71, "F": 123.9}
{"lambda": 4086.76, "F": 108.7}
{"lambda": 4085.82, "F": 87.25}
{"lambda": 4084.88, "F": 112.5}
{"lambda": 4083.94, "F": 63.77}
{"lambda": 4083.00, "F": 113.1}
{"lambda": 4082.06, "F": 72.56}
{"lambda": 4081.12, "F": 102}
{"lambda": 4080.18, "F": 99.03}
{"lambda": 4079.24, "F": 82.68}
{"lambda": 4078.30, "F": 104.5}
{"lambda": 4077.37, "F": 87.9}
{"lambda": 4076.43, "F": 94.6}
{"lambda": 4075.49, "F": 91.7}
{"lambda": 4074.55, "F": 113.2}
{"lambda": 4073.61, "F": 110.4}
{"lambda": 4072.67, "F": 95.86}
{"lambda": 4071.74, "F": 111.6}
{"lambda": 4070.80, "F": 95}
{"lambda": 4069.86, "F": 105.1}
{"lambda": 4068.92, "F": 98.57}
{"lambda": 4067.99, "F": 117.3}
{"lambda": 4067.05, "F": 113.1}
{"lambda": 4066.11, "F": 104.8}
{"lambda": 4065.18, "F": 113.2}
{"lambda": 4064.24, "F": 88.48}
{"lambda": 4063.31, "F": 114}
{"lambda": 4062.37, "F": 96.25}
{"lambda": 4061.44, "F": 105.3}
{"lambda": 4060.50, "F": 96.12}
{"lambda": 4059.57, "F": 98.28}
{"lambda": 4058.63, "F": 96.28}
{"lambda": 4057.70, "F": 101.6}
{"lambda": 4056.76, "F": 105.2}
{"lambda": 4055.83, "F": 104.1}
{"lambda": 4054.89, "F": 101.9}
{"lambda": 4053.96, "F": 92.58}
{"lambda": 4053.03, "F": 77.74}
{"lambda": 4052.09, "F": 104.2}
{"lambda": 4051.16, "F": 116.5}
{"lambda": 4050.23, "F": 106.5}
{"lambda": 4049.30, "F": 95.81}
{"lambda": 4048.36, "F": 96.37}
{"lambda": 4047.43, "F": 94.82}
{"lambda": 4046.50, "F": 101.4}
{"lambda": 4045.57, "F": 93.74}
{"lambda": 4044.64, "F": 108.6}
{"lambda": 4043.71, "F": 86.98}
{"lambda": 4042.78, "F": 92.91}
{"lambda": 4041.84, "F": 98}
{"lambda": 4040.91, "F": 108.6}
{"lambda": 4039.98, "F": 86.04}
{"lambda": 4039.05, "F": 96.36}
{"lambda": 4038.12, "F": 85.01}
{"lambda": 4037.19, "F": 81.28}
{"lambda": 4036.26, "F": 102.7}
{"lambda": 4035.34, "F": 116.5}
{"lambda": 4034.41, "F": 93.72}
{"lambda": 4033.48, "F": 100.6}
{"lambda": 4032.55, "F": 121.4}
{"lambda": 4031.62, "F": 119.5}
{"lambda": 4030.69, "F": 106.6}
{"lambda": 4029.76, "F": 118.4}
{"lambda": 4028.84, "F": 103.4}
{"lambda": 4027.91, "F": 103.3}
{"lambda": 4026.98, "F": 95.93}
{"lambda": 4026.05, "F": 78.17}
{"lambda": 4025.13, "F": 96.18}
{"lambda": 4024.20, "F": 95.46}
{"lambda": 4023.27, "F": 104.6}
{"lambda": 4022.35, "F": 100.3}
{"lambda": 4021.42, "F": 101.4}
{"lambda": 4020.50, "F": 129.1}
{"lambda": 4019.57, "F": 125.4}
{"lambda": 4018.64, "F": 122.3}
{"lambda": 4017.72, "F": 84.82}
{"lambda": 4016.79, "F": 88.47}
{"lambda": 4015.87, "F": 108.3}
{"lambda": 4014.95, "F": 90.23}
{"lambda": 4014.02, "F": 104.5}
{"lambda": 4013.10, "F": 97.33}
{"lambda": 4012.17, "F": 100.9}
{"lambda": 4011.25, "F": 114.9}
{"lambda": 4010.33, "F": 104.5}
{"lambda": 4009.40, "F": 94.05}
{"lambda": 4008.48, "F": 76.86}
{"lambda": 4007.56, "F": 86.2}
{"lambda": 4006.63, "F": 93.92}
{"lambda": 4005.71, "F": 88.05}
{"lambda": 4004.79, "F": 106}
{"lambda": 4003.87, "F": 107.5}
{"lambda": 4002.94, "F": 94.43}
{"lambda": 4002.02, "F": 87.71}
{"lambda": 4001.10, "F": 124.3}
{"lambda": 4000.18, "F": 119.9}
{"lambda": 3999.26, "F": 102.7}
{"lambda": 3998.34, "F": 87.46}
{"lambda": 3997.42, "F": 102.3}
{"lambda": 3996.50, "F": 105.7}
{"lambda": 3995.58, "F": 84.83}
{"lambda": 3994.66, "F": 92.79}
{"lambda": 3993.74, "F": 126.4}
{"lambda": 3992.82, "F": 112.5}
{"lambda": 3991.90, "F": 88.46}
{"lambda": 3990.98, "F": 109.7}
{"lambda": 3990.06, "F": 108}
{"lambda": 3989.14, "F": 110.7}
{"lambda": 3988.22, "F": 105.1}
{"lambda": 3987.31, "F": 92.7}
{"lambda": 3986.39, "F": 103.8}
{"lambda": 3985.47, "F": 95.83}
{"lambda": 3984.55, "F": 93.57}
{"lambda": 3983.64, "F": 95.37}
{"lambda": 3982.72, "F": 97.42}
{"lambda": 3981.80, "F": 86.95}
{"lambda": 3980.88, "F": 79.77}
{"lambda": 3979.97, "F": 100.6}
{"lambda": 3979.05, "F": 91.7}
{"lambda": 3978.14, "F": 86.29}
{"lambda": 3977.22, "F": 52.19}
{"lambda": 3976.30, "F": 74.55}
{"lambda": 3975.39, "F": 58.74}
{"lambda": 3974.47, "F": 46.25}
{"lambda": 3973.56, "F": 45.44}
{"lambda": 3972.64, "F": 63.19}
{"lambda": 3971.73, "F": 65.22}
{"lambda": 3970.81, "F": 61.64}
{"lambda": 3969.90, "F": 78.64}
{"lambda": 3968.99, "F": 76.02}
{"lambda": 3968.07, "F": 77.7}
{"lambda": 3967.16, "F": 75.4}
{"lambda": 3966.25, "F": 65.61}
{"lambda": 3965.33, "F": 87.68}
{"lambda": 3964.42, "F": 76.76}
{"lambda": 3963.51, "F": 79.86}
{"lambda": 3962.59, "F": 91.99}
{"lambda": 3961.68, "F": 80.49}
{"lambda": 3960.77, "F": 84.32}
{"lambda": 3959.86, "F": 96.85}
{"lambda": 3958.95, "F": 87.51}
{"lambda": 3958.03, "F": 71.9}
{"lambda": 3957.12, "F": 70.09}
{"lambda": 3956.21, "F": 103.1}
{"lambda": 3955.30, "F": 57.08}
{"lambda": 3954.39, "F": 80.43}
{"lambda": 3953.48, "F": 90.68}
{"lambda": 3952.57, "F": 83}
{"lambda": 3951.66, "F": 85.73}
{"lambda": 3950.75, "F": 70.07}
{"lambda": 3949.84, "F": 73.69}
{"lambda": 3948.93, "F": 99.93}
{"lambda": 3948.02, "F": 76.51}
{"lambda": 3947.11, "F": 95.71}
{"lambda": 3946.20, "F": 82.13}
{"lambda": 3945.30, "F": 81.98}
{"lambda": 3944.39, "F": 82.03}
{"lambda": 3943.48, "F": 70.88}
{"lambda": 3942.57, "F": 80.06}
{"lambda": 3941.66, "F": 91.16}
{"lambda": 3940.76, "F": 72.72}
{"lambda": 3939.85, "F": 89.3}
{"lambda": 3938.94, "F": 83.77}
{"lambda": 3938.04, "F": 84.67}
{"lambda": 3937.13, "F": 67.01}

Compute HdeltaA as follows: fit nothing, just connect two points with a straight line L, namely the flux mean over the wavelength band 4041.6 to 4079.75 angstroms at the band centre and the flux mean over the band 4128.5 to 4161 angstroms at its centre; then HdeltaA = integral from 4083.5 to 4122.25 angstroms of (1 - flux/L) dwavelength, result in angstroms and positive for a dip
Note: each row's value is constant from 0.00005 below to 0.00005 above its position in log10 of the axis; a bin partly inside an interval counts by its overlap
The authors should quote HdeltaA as 1.8 angstroms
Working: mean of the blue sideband 100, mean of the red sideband 98.1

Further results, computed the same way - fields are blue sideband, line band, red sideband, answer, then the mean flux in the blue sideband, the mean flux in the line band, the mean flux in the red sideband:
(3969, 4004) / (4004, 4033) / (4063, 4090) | -2.6 angstroms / 90.2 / 102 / 99.8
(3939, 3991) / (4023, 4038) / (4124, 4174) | -2.4 angstroms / 82.1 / 102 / 98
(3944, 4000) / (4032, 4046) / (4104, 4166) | -1.3 angstroms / 85.3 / 98.3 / 96.8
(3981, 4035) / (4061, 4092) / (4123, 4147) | -0.1 angstroms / 101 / 100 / 98.5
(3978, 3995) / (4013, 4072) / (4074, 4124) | -2.6 angstroms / 99.1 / 102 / 95.2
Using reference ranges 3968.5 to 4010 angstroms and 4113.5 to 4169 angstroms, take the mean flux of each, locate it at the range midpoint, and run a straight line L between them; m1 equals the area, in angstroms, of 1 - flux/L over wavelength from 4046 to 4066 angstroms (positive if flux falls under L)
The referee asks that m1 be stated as -1.4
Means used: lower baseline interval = 90.3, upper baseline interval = 98.7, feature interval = 100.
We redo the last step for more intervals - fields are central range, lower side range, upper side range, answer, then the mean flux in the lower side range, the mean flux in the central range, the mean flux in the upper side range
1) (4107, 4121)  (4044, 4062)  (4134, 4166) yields 0.8 angstroms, 99.7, 93.5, 98.3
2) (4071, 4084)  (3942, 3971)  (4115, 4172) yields -0.7 angstroms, 80.7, 96.9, 98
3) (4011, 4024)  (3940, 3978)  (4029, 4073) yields -1.7 angstroms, 76.9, 105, 101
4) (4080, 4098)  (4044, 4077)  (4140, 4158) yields 0.7 angstroms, 102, 96.8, 98.2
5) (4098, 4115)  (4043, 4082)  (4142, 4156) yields 1.4 angstroms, 100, 90.9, 97.9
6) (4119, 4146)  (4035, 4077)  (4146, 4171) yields 0.1 angstroms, 100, 98.3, 98.1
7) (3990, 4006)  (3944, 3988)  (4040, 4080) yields -2.9 angstroms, 80.4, 103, 100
